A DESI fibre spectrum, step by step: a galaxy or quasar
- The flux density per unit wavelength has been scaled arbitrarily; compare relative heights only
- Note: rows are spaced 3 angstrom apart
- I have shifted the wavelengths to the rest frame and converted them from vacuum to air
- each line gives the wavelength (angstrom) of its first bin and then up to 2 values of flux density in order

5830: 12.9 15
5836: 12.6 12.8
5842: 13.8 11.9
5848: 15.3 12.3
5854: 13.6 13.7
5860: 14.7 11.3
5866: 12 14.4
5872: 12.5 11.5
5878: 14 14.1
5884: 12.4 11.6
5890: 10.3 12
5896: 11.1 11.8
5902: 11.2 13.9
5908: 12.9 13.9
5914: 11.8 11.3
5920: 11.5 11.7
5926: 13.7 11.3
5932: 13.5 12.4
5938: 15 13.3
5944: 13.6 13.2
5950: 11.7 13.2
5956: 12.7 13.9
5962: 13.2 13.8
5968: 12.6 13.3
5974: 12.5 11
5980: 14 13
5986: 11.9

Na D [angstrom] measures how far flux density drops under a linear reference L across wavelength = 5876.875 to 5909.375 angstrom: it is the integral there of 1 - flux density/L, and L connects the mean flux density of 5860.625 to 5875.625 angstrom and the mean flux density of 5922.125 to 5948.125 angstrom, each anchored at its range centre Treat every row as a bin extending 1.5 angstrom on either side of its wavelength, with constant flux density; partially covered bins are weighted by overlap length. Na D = 1.18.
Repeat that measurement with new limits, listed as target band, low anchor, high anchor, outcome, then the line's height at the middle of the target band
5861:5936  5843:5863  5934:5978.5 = 5.1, 13.2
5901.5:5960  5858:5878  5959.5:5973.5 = 1.3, 13.1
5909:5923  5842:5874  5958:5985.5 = 1.0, 13.1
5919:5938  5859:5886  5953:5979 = 0.5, 12.9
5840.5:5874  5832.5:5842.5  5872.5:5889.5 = -0.5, 13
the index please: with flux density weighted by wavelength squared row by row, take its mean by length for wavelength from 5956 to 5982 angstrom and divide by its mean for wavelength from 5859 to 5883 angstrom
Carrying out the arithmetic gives 1.03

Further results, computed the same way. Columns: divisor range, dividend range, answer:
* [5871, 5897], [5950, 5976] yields 1.10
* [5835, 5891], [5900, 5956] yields 1.01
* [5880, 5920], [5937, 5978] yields 1.10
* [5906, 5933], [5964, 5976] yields 1.06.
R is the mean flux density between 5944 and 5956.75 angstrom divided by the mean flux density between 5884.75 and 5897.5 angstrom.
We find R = 1.13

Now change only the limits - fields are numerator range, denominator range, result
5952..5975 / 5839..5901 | 1.04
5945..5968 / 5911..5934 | 1.07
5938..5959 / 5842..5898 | 1.03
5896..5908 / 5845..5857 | 0.91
